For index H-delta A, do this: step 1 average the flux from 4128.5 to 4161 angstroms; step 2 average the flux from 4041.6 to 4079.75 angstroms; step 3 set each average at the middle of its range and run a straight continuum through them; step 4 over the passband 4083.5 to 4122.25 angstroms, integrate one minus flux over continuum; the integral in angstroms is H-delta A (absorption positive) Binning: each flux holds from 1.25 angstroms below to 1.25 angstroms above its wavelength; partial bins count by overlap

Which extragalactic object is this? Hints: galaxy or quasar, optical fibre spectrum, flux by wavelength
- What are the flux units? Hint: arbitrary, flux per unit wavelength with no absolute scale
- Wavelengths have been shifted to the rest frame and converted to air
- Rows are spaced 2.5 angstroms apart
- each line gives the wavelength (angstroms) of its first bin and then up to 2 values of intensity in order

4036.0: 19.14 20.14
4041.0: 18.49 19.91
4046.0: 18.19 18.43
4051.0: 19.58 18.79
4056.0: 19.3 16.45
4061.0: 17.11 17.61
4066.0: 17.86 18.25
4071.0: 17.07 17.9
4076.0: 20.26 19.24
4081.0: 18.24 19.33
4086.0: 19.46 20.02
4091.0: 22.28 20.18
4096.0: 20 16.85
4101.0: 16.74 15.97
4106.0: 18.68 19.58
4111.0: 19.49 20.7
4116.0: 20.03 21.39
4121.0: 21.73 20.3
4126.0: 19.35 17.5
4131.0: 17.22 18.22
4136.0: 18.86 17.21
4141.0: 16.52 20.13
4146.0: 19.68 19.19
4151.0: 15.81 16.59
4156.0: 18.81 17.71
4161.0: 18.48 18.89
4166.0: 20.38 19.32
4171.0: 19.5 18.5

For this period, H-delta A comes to -2.8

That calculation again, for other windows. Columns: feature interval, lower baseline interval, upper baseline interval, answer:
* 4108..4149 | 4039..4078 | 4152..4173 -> -1.5 angstroms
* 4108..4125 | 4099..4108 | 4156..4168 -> -2.7 angstroms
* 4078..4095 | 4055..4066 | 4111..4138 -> -1.4 angstroms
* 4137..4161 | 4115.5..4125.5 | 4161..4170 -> 2.3 angstroms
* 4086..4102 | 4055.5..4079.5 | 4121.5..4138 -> -0.9 angstroms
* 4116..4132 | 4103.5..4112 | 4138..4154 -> -1.1 angstroms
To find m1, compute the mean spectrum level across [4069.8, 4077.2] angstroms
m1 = 18.4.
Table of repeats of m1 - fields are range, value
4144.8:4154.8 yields 17.8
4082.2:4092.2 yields 20.3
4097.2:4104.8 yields 16.6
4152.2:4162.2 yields 17.9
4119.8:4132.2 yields 19.2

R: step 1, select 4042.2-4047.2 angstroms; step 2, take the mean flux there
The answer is 19.1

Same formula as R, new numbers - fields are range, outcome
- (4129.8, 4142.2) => 17.6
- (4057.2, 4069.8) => 17.5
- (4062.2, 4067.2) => 17.7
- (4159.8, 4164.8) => 18.7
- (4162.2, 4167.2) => 19.6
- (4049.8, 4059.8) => 18.5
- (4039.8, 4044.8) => 19.2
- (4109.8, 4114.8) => 20.1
